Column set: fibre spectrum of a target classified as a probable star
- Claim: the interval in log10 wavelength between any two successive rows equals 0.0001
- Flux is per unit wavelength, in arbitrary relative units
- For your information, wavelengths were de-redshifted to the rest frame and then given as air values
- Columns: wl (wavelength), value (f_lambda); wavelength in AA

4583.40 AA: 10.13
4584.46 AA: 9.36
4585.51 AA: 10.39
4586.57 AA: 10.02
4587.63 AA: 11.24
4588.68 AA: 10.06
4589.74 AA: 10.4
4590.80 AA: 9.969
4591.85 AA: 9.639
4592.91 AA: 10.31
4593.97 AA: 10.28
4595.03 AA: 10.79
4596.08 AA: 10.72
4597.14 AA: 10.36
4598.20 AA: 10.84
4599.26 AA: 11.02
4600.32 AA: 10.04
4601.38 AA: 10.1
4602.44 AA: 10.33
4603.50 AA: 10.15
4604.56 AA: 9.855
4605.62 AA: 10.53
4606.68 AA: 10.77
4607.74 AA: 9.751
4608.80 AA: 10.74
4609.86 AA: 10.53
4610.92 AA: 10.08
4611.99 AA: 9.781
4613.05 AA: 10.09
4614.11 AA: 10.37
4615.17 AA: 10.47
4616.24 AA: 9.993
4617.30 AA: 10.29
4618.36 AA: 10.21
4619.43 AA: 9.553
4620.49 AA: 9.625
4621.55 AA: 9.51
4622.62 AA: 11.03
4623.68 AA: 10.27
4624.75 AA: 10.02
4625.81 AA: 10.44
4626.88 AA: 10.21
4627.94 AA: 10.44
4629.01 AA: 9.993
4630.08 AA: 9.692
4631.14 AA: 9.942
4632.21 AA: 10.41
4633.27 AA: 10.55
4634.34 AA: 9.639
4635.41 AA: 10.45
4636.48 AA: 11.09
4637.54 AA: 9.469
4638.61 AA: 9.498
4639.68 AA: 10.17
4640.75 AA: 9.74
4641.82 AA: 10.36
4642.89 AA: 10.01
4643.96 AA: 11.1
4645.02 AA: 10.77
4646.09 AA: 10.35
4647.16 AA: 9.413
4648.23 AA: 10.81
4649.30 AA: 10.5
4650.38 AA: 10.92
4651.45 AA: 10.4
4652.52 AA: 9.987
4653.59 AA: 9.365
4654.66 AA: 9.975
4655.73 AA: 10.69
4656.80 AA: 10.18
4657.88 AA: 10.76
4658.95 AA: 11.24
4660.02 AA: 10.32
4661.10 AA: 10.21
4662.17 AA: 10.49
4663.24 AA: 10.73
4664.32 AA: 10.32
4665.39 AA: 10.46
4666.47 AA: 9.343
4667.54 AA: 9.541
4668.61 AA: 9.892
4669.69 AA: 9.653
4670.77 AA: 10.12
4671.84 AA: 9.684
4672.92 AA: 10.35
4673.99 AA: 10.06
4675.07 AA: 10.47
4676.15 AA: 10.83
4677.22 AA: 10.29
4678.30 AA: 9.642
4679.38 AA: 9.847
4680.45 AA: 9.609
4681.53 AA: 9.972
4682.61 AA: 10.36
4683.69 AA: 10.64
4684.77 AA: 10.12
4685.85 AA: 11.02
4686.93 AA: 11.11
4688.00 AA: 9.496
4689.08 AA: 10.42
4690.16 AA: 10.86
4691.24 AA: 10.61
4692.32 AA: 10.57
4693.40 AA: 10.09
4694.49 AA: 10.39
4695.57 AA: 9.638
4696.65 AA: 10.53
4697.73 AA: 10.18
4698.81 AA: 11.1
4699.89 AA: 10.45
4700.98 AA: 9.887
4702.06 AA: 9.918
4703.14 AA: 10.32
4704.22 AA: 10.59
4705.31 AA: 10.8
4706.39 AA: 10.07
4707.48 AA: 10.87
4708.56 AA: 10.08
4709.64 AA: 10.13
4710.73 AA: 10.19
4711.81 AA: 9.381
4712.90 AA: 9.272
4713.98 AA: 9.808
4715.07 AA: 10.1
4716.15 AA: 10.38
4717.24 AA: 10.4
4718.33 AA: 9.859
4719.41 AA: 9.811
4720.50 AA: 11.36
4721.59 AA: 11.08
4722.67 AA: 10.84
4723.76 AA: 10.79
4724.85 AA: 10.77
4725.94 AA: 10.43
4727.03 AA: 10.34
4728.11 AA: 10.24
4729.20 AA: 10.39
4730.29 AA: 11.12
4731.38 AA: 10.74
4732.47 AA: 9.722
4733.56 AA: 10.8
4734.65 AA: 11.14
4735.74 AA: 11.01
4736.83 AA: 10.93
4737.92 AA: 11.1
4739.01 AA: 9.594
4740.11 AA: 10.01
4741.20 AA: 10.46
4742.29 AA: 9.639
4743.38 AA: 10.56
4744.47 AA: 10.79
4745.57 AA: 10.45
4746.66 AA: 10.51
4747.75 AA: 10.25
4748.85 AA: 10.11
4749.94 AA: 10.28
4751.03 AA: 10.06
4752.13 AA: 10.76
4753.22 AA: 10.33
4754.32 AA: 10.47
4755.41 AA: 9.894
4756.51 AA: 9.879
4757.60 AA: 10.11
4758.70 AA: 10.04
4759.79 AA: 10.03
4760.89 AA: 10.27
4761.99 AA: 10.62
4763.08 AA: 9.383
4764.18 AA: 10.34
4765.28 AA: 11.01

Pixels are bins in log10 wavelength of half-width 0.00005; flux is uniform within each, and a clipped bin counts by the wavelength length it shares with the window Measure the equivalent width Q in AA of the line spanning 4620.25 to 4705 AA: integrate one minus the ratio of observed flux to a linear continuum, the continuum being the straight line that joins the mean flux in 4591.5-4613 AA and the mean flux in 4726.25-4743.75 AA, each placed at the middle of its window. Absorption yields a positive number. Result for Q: 1.26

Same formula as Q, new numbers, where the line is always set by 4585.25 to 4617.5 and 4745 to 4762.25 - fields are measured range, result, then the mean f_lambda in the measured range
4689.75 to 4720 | 0.1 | 10.2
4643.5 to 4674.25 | 0.1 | 10.3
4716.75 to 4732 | -0.5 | 10.6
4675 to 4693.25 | -0.1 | 10.3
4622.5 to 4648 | 0.2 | 10.2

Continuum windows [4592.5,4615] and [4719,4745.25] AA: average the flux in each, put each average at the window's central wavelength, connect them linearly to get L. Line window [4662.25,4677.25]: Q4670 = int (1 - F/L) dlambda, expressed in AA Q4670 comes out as 0.5 AA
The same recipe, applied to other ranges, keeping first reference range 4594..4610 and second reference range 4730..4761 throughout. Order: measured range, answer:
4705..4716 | 0.3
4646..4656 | 0.2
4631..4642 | 0.3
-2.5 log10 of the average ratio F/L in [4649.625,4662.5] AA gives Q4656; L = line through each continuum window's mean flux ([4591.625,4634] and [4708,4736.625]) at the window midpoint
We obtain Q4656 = -0.01 mag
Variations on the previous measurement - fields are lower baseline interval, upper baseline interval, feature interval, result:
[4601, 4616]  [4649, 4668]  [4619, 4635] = 0.018 mag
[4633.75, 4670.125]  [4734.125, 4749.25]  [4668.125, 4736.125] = 0.004 mag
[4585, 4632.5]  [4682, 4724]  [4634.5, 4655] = 0.007 mag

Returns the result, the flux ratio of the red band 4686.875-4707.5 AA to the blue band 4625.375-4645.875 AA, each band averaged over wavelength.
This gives 1.02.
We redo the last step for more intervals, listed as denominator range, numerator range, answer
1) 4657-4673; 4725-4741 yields 1.03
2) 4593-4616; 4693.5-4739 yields 1.00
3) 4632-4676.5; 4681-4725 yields 1.01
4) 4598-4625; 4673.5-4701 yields 1.01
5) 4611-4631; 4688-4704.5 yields 1.02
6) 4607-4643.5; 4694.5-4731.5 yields 1.02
